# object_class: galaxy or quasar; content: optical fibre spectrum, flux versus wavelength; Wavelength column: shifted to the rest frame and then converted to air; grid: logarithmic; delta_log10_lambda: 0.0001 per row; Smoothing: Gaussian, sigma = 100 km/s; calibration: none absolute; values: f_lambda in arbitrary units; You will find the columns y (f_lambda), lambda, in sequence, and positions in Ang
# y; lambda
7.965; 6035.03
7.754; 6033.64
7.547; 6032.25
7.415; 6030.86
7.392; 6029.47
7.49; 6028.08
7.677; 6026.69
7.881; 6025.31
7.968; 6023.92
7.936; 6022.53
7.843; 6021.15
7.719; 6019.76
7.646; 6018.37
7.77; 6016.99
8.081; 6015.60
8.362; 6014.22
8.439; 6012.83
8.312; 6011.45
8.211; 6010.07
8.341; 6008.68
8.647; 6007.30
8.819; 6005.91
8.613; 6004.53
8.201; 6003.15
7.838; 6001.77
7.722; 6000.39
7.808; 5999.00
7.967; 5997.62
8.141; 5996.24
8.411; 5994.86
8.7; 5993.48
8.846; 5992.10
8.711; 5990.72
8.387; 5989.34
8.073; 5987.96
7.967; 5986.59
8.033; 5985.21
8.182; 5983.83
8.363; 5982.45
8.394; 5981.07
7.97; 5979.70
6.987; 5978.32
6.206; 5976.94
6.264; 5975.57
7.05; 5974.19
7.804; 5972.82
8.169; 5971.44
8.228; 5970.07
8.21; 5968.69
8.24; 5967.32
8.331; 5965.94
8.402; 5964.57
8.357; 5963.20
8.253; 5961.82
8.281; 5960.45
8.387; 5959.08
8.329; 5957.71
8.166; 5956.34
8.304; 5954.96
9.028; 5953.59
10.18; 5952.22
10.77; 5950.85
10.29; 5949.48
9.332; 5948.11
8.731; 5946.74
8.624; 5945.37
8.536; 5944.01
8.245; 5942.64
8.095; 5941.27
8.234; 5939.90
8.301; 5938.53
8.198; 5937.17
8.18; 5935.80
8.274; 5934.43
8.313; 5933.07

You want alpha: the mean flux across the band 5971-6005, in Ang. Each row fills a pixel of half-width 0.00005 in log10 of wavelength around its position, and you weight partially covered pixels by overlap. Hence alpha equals 7.95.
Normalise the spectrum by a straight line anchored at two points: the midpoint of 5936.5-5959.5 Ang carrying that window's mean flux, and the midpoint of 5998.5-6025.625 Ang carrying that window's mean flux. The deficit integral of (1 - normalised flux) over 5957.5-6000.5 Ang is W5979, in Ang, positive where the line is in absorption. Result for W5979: 2.20 Ang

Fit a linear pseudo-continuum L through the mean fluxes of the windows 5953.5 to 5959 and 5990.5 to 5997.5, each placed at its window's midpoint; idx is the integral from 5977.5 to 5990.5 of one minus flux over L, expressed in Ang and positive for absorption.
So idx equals 0.7 Ang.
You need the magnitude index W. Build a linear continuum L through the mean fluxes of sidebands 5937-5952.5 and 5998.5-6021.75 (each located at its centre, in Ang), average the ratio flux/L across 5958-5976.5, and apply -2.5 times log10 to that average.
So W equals 0.09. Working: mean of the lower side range 8.96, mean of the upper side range 8.14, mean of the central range 7.98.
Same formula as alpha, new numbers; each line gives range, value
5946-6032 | 8.2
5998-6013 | 8.26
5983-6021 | 8.21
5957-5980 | 7.85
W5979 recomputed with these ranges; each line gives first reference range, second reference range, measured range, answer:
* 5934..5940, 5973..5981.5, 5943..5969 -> -3.5 Ang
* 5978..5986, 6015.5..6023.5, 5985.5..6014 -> -1.4 Ang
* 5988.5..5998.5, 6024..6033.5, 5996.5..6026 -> -0.3 Ang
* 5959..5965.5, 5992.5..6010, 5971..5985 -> 1.3 Ang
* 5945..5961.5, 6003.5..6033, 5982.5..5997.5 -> 0.2 Ang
